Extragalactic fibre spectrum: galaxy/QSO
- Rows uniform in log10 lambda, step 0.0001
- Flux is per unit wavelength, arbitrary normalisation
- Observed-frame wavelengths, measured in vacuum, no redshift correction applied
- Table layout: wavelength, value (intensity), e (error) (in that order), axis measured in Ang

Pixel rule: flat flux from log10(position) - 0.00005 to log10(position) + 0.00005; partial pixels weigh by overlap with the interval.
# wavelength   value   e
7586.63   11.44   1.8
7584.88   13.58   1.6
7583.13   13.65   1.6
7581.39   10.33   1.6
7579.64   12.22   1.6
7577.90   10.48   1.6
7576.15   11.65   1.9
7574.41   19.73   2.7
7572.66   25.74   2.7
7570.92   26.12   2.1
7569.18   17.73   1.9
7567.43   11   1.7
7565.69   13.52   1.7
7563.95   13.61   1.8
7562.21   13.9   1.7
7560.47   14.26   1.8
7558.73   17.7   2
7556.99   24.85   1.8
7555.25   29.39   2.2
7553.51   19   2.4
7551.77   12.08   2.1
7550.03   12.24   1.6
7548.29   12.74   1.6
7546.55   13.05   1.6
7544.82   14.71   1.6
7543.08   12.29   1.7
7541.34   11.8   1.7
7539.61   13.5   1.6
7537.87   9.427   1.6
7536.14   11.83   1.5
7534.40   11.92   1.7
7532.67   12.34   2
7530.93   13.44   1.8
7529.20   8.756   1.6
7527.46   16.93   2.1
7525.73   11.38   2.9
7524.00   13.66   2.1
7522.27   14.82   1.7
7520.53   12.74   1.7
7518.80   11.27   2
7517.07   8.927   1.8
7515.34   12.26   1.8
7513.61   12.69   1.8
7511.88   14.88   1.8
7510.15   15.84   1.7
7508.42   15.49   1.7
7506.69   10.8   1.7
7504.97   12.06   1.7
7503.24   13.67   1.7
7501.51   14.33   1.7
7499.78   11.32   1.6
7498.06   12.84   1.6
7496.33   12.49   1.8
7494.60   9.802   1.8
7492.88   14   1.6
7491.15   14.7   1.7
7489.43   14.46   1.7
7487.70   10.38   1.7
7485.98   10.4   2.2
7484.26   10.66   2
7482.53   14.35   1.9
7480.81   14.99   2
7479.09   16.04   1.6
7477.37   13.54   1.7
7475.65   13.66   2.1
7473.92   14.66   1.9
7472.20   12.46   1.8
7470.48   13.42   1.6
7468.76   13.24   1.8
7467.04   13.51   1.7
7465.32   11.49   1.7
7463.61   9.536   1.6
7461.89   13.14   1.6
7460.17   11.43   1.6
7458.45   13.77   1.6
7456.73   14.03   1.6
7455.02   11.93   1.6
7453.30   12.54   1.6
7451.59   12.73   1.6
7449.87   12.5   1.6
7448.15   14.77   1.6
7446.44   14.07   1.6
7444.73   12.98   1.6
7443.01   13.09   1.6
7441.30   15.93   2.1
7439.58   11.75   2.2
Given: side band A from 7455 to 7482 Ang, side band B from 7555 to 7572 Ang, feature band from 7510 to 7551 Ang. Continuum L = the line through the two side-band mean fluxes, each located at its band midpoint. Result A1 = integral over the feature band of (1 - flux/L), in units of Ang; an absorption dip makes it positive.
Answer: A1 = 9.2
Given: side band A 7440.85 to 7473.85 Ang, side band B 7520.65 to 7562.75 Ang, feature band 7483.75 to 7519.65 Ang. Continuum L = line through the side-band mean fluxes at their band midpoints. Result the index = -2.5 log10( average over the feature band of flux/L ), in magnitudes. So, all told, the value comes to 0.10 mag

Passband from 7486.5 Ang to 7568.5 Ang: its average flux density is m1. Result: 13.6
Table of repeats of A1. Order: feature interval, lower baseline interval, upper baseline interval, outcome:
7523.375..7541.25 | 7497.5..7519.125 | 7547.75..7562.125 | 3.5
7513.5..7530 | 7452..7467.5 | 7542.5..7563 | 3.0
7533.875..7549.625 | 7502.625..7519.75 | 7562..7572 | 2.5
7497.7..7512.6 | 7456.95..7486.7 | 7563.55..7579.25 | 0.8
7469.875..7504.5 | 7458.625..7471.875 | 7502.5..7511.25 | -0.3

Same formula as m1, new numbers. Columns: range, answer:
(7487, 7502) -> 12.7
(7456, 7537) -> 12.9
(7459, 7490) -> 12.8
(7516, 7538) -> 12.2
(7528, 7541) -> 11.7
